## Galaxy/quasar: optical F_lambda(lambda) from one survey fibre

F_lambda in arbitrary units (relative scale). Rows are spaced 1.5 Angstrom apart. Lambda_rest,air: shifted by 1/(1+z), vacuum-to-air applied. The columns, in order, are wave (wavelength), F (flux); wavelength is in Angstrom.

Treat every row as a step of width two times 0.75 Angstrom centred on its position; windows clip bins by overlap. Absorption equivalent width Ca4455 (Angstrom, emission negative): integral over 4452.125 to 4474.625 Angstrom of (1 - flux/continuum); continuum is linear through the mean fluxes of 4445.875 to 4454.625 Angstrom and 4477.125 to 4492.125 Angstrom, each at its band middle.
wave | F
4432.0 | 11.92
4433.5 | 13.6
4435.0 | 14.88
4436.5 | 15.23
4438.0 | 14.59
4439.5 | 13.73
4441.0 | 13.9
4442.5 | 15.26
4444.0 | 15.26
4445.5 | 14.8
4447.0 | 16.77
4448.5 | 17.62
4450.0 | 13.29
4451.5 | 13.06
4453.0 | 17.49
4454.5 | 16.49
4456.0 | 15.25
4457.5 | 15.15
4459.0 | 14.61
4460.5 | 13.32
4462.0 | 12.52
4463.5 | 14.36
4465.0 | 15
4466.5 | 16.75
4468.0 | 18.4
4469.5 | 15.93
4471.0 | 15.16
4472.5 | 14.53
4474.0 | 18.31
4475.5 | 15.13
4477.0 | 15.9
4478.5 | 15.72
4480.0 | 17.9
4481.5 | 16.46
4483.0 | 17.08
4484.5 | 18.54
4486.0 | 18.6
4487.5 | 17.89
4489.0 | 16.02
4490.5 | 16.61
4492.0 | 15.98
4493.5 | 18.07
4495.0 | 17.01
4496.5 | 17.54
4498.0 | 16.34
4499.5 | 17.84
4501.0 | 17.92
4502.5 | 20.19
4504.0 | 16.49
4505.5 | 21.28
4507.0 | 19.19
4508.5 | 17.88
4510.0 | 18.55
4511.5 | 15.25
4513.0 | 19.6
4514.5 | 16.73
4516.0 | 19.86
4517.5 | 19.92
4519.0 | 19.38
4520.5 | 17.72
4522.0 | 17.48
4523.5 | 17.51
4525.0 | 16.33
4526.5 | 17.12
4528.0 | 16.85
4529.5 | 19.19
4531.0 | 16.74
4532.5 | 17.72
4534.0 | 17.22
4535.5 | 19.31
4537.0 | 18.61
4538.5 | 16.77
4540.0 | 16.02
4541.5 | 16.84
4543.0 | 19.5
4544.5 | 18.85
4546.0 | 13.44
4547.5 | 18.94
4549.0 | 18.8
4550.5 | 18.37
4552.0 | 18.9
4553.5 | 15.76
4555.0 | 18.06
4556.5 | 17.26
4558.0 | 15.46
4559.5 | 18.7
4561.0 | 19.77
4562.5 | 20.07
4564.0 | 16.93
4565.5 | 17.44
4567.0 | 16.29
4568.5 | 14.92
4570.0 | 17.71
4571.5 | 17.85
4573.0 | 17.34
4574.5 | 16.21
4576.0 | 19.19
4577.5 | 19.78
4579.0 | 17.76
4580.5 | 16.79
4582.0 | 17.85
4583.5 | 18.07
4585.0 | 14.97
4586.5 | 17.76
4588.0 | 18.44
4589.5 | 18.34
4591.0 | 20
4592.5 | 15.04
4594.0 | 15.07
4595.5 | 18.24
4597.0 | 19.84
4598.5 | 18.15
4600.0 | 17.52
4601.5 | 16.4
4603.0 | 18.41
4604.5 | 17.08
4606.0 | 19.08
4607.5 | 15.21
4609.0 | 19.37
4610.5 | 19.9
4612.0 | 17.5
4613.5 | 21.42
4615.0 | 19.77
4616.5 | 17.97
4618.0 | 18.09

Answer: 1.0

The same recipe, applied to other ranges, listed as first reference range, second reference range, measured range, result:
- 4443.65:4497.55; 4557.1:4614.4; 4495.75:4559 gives -3.4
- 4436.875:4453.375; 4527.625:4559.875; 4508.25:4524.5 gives -1.2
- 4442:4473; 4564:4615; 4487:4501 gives -1.0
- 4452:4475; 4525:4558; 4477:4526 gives -3.7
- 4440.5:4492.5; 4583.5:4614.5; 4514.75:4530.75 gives -1.3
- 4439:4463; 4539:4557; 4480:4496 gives -1.4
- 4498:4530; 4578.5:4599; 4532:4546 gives 0.3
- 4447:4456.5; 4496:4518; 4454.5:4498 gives 1.6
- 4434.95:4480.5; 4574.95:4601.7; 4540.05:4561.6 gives -0.8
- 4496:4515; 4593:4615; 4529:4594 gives 1.7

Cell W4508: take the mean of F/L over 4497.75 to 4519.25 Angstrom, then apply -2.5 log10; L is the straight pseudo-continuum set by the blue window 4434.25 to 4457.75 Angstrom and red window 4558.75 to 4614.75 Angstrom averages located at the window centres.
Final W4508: -0.130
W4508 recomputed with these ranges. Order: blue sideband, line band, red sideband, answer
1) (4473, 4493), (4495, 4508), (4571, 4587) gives -0.075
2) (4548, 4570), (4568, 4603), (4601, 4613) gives 0.016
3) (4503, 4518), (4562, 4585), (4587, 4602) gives 0.025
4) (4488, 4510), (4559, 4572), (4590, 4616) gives 0.016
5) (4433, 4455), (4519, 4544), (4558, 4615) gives -0.054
